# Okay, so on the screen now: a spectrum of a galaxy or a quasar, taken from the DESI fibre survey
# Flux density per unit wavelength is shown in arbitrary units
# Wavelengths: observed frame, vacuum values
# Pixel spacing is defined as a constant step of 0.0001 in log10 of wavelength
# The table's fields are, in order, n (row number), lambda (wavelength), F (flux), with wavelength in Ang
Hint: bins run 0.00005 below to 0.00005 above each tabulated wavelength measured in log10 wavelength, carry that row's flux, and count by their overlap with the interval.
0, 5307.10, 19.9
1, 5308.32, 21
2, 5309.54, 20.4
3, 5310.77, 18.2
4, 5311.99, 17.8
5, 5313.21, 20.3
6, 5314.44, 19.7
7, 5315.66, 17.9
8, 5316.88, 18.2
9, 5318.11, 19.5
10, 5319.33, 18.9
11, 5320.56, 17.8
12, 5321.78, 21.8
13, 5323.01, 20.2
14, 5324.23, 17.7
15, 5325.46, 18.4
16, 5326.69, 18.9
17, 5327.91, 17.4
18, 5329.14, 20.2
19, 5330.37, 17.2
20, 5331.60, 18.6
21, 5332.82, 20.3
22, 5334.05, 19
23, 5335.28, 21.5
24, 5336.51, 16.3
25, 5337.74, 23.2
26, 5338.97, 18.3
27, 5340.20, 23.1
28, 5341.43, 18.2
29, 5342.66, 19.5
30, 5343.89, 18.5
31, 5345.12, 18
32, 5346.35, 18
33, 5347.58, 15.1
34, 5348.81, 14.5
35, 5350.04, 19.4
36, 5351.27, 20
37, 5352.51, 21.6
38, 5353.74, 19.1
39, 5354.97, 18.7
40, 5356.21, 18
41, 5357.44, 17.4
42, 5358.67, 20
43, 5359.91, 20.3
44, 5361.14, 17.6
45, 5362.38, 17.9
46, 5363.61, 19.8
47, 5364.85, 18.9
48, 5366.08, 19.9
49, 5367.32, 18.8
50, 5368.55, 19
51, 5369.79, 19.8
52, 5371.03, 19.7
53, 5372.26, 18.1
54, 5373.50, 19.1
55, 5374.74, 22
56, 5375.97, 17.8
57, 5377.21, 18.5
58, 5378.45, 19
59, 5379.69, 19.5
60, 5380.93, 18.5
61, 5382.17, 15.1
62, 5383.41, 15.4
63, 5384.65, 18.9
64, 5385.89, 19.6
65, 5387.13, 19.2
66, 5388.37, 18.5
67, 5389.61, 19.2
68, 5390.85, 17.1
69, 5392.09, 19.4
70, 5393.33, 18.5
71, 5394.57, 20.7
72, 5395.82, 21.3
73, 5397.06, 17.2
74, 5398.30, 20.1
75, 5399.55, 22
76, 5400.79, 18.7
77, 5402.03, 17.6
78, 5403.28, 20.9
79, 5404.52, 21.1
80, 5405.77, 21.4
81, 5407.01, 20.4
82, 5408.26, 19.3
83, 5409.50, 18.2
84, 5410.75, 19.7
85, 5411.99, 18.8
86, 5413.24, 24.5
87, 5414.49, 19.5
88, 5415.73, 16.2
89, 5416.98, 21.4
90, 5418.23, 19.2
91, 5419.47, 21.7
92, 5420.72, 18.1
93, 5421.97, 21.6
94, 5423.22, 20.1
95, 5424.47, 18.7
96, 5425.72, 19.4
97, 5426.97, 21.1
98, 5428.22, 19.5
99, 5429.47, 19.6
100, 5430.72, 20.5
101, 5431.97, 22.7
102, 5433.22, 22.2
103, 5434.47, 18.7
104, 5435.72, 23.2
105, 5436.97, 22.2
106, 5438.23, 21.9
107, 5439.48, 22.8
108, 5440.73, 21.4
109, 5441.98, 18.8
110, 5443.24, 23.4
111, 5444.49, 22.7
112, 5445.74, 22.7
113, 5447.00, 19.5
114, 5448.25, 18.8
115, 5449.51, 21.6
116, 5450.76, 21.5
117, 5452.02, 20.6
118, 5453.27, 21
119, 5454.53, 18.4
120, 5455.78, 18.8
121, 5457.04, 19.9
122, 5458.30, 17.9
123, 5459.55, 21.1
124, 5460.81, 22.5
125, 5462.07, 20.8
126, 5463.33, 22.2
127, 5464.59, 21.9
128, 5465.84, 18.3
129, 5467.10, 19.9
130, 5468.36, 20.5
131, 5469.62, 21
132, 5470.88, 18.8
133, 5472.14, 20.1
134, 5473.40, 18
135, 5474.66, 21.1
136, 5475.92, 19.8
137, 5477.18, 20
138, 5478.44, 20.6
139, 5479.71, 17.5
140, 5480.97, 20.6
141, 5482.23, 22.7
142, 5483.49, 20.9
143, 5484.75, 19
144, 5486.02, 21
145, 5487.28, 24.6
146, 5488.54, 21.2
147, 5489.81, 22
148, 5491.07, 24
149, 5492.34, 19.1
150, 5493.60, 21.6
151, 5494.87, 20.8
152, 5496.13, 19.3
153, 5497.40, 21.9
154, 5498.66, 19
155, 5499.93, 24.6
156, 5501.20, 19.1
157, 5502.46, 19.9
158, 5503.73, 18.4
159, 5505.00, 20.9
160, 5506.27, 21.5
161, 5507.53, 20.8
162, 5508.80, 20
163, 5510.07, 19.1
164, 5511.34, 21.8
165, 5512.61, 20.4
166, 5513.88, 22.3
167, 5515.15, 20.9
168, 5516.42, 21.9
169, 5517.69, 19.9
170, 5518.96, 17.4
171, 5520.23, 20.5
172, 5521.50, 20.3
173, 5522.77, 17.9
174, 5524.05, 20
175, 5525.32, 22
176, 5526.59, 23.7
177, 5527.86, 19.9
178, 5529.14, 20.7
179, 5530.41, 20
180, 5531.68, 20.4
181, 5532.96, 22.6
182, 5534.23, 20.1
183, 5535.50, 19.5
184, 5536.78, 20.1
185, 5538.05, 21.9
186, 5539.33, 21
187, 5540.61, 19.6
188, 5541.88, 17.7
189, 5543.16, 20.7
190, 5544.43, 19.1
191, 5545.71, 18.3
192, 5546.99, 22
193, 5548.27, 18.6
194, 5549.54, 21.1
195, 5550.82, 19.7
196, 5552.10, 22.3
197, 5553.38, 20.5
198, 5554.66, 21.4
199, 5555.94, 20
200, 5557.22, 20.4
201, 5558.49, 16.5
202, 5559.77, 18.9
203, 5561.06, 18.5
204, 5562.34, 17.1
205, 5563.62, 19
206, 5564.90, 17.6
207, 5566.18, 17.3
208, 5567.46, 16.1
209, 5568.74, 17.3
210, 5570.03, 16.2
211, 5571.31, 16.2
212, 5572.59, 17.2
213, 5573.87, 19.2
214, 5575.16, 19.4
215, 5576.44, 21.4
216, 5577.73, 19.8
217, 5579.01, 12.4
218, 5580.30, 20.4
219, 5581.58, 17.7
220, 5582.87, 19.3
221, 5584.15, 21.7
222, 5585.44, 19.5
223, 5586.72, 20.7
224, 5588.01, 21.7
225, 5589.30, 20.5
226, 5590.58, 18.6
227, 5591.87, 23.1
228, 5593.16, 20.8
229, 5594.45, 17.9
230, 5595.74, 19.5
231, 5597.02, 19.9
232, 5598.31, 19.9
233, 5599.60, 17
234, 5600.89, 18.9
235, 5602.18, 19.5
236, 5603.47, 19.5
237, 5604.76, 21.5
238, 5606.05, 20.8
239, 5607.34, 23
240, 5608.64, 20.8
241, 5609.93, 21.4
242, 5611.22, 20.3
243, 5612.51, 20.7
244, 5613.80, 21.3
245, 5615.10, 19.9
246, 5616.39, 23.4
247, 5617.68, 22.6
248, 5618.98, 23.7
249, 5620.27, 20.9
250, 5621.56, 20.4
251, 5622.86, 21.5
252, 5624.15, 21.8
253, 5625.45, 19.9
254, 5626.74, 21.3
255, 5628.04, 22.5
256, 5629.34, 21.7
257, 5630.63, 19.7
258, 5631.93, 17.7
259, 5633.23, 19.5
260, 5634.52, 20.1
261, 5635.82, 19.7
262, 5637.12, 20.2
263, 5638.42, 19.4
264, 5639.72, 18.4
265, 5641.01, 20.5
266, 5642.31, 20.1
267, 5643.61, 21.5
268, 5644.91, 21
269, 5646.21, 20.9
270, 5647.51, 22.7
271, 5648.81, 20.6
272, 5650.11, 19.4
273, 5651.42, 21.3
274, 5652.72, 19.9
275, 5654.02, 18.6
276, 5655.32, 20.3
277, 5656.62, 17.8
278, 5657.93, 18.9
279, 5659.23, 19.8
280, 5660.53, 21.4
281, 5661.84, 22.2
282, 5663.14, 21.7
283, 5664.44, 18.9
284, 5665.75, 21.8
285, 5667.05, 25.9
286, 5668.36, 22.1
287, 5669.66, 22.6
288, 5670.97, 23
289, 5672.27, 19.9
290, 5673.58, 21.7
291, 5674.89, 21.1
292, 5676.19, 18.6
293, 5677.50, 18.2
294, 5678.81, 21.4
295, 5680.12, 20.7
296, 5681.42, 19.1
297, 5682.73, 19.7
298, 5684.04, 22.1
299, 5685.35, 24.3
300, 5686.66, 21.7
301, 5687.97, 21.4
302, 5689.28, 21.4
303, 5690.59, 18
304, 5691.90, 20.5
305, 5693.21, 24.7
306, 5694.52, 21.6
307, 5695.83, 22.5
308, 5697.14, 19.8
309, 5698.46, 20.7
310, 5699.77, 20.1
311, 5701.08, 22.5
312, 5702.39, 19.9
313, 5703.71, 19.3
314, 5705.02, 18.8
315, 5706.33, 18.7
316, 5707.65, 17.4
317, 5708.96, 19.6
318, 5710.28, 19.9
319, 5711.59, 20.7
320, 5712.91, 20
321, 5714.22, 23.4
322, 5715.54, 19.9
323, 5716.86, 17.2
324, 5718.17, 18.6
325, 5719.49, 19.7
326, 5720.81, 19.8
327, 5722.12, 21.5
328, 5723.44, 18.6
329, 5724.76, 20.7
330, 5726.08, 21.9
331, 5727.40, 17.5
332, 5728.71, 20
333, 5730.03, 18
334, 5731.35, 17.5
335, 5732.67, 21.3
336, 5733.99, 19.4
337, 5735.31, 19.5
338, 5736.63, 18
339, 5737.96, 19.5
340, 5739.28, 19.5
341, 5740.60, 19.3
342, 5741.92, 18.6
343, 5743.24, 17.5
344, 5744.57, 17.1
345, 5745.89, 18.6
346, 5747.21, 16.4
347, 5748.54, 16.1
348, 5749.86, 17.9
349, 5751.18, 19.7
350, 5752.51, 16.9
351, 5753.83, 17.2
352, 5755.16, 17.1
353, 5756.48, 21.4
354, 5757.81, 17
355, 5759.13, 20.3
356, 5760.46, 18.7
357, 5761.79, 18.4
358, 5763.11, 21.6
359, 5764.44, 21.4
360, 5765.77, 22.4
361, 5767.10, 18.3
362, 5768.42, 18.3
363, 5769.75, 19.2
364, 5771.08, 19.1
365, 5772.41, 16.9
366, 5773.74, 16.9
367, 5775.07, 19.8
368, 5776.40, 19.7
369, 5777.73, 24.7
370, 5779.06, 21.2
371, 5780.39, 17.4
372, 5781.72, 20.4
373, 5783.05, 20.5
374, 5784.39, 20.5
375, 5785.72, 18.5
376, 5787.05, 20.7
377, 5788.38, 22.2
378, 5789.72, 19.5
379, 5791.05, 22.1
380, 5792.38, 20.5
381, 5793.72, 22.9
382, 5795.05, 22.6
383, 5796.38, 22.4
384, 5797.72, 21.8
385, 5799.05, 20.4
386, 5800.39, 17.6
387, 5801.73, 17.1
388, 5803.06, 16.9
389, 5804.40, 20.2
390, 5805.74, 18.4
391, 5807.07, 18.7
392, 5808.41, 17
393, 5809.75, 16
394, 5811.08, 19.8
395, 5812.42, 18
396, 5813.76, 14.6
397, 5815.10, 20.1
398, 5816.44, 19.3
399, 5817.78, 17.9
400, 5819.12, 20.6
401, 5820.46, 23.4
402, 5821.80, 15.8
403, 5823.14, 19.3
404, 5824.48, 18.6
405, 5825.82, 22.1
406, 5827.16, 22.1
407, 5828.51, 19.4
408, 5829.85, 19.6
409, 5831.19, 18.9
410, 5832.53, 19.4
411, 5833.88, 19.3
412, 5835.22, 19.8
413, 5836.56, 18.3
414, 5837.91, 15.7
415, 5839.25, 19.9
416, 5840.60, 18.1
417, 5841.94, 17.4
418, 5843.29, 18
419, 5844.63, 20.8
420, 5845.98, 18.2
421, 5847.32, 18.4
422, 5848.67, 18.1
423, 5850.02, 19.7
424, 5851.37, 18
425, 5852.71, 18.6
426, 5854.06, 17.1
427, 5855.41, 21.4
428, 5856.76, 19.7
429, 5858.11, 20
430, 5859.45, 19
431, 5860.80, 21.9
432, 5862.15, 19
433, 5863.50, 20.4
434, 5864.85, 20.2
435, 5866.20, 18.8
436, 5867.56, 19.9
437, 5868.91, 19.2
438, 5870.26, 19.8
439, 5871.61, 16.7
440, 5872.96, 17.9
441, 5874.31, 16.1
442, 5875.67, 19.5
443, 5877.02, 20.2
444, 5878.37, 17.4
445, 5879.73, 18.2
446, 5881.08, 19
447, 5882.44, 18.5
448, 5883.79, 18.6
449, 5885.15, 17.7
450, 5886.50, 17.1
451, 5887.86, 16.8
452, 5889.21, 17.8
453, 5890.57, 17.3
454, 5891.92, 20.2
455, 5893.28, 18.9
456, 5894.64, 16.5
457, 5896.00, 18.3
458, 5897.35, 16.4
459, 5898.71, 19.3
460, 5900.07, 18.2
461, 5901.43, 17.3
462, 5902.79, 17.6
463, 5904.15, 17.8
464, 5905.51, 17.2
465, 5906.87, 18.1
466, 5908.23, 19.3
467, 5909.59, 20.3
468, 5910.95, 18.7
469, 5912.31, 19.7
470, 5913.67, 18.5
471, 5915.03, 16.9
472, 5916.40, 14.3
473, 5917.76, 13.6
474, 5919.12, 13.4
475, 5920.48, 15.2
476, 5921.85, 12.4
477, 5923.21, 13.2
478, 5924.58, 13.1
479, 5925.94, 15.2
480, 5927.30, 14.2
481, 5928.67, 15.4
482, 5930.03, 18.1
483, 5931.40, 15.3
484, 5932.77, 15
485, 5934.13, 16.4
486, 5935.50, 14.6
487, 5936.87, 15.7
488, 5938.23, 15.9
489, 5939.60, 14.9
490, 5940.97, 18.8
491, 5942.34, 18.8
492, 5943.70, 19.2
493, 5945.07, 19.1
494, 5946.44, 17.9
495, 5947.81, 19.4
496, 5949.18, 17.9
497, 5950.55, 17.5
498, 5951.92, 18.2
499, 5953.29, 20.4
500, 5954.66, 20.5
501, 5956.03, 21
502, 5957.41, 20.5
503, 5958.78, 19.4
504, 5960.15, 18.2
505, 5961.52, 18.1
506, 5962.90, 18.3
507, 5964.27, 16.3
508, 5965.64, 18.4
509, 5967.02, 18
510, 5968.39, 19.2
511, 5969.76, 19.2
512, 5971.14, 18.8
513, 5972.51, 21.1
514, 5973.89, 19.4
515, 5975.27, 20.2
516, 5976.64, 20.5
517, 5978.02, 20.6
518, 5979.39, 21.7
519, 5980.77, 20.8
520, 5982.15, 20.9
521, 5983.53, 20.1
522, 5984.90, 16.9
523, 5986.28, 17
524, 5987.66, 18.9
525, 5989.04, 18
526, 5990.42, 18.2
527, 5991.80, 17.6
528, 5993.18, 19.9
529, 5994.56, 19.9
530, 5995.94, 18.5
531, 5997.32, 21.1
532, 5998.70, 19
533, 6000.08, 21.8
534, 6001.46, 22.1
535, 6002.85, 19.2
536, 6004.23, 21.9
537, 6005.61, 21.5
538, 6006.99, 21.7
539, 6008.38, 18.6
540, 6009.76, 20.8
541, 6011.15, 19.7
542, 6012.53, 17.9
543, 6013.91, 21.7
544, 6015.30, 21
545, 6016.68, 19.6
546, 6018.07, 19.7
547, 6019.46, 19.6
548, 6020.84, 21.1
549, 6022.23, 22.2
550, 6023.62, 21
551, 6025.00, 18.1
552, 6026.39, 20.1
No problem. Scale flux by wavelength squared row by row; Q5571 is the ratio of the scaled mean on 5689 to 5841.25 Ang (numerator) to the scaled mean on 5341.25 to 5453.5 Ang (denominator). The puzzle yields 1.1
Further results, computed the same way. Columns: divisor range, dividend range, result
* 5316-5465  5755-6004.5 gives 1.13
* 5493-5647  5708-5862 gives 1.04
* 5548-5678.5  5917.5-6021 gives 1.04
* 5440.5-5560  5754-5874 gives 1.06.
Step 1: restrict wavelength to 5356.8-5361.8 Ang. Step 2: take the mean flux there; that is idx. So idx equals 18.8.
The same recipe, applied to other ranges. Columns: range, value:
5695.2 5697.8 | 21.1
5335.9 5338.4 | 19.7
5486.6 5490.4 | 22.6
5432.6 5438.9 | 21.6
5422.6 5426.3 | 19.4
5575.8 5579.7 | 17.9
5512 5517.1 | 21.4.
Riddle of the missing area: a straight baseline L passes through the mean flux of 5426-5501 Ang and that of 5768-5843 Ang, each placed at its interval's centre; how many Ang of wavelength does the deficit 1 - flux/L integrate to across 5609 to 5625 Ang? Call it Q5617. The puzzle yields -1.02 Ang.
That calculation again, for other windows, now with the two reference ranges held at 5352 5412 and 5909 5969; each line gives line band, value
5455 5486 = -2.2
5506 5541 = -3.7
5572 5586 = -0.4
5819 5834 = -2.0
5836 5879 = -3.5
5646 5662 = -1.8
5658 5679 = -3.6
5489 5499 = -1.2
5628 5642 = -1.2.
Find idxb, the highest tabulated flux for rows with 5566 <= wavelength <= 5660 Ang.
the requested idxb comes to 23.7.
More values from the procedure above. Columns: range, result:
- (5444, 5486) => 22.7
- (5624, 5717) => 25.9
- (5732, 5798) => 24.7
